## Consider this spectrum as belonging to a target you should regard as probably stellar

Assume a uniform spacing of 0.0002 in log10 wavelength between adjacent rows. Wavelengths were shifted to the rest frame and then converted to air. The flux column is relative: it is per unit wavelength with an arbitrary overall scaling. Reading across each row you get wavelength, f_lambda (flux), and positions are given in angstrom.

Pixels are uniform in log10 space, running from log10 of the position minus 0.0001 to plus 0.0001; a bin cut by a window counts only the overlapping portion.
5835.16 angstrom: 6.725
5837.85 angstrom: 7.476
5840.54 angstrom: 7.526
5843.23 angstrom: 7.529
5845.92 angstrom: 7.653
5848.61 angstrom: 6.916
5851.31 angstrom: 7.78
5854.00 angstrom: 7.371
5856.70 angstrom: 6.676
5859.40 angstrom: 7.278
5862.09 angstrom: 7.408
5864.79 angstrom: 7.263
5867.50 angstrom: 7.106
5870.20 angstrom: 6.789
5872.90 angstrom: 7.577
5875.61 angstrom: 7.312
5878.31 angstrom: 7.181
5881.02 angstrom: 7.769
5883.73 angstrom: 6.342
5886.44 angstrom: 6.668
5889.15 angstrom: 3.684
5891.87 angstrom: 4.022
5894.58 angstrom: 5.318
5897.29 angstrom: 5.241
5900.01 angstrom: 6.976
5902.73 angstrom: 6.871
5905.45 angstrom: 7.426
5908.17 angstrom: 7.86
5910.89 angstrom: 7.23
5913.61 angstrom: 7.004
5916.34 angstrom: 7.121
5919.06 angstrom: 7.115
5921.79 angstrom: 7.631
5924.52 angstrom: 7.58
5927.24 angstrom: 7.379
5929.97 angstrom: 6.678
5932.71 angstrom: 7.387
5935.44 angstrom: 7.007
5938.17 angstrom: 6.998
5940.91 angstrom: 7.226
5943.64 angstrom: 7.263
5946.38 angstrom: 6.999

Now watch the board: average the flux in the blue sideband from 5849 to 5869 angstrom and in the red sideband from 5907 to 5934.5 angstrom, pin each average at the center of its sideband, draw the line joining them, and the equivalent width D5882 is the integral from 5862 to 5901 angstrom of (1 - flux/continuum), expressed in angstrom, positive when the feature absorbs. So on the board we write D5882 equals 4.60 angstrom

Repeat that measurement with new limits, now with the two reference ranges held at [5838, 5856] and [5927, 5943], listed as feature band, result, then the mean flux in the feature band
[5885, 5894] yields 3.0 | 4.85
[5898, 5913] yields 0.1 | 7.17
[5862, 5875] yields 0.2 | 7.21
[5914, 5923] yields -0.1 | 7.25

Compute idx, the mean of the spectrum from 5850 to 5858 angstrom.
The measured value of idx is 7.28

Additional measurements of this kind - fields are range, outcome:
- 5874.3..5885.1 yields 7.15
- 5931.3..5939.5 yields 7.13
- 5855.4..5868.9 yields 7.15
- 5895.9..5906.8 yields 6.62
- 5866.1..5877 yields 7.2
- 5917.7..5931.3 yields 7.28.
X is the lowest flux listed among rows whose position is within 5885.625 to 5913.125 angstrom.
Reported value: 3.684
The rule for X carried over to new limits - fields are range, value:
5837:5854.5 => 6.916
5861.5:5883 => 6.789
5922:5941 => 6.678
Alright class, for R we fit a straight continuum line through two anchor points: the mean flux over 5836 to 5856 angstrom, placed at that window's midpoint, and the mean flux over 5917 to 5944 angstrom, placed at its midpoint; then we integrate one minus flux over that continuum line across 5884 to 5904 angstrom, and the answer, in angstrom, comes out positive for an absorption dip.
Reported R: 4.7 angstrom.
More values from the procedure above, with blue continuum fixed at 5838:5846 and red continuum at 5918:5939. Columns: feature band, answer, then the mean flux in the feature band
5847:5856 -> 0.2 angstrom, 7.31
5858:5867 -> 0.2 angstrom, 7.29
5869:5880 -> 0.3 angstrom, 7.24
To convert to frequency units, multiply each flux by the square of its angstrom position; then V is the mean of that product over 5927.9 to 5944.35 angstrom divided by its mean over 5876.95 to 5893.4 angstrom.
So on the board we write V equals 1.22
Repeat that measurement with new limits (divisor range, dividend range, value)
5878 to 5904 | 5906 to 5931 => 1.24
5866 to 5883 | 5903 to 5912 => 1.04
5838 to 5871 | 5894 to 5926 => 0.98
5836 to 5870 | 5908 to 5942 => 1.01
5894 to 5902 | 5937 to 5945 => 1.22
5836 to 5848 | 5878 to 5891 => 0.84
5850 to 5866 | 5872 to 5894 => 0.86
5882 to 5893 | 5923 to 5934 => 1.39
